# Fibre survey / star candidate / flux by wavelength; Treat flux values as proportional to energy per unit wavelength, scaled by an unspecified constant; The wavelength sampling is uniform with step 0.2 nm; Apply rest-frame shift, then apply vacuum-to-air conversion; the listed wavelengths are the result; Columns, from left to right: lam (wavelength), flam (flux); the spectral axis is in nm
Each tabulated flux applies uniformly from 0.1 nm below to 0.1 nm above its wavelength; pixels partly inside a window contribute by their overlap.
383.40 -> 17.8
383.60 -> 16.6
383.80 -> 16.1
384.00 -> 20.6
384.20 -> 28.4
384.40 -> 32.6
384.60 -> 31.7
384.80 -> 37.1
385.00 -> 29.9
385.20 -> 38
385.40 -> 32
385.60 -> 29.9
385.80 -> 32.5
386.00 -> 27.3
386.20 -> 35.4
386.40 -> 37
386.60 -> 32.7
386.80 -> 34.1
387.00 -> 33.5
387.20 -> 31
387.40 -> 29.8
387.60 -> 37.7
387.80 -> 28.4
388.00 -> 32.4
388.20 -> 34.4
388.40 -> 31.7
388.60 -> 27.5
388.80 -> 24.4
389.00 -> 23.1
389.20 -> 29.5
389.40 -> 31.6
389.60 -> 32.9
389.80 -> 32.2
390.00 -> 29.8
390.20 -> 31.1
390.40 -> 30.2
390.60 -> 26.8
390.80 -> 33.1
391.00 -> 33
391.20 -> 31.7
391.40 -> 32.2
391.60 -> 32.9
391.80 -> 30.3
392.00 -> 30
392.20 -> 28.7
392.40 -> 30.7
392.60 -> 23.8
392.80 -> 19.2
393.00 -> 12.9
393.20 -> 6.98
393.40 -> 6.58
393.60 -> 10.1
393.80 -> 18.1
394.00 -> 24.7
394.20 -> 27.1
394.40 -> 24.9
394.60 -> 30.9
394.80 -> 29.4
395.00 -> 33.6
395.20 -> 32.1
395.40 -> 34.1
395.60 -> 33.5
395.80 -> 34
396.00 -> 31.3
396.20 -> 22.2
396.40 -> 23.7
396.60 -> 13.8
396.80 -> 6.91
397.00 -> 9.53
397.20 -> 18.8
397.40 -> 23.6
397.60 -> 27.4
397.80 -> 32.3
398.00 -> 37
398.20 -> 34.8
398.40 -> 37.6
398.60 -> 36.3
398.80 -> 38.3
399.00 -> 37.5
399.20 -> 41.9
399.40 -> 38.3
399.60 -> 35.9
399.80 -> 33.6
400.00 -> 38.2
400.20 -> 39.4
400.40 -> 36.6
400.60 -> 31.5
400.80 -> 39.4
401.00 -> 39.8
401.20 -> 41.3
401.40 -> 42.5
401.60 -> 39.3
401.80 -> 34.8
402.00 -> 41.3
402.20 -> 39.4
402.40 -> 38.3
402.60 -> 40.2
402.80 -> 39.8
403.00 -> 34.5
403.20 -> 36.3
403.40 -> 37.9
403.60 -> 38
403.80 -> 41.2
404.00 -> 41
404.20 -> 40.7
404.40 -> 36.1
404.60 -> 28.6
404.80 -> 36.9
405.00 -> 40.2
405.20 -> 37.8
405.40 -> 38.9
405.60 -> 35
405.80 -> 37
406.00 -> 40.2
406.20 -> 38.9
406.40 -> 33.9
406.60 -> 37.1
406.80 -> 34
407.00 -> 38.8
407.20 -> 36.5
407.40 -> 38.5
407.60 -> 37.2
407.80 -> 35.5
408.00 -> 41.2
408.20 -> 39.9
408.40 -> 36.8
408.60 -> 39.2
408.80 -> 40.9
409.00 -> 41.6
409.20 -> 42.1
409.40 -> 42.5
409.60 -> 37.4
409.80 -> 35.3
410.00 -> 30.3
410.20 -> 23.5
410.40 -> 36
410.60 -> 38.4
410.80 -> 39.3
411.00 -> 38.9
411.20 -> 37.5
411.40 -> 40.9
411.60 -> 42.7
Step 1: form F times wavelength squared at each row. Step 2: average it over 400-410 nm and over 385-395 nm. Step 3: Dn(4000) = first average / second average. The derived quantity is 1.44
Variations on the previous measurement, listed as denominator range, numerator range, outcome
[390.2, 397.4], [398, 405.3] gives 1.59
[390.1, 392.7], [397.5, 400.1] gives 1.23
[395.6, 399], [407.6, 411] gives 1.46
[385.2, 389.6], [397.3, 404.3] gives 1.27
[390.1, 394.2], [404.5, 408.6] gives 1.62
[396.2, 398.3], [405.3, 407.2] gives 1.70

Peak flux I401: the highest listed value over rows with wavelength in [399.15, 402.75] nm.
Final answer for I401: 42.5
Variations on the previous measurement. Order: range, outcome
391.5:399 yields 38.3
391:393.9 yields 33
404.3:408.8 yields 41.2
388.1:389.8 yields 34.4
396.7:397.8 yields 32.3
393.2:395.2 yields 33.6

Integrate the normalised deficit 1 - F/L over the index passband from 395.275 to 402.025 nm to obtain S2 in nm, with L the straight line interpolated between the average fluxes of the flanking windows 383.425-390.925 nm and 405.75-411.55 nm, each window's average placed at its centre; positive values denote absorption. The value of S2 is 0.36 nm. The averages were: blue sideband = 30.2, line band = 32.4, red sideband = 37.6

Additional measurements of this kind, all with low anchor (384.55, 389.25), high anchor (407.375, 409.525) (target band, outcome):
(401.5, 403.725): -0.04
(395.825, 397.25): 0.66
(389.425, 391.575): 0.11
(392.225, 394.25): 0.94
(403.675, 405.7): 0.03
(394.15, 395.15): 0.15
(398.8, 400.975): -0.05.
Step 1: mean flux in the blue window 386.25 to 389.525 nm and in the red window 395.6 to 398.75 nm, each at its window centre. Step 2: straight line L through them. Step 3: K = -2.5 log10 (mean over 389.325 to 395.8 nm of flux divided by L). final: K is 0.07 mag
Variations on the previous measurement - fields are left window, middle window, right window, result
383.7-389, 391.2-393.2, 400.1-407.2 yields 0.264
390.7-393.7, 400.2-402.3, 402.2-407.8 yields -0.151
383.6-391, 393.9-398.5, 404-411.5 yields 0.232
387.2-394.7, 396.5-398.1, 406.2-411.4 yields 0.410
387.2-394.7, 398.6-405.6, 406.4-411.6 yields -0.136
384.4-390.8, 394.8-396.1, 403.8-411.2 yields 0.034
